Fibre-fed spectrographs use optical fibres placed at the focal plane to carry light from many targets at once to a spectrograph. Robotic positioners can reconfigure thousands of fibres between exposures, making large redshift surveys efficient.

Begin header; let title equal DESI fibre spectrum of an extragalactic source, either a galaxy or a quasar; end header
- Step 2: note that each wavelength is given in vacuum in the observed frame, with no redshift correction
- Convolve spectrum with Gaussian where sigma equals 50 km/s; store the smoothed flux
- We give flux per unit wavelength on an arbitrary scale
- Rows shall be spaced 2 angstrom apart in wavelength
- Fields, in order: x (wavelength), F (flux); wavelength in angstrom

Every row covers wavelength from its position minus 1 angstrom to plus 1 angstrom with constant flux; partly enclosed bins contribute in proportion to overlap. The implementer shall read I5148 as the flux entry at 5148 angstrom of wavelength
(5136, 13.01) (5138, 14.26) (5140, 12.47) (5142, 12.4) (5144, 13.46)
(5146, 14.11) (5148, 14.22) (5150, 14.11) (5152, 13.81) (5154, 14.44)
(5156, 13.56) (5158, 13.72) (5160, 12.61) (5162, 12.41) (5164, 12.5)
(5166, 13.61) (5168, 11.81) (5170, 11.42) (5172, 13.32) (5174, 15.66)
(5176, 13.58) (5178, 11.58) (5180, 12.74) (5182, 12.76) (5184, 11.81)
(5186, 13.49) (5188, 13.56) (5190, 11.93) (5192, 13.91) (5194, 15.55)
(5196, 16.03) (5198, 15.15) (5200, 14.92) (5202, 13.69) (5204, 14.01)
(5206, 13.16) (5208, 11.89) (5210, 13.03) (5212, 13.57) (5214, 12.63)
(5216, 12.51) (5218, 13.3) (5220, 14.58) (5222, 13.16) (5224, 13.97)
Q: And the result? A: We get 14.22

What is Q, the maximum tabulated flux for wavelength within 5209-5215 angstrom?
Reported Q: 13.57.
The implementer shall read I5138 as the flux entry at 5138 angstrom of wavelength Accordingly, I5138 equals 14.26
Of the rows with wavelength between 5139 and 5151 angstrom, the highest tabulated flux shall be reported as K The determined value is 14.22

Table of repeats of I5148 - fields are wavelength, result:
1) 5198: 15.15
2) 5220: 14.58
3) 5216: 12.51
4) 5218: 13.3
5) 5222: 13.16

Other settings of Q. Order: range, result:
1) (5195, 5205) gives 16.03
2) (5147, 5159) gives 14.44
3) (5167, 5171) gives 11.81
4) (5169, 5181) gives 15.66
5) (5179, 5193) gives 13.91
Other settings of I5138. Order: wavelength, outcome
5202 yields 13.69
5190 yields 11.93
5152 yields 13.81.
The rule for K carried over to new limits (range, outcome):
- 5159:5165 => 12.61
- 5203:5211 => 14.01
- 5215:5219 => 13.3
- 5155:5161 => 13.72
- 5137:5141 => 14.26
